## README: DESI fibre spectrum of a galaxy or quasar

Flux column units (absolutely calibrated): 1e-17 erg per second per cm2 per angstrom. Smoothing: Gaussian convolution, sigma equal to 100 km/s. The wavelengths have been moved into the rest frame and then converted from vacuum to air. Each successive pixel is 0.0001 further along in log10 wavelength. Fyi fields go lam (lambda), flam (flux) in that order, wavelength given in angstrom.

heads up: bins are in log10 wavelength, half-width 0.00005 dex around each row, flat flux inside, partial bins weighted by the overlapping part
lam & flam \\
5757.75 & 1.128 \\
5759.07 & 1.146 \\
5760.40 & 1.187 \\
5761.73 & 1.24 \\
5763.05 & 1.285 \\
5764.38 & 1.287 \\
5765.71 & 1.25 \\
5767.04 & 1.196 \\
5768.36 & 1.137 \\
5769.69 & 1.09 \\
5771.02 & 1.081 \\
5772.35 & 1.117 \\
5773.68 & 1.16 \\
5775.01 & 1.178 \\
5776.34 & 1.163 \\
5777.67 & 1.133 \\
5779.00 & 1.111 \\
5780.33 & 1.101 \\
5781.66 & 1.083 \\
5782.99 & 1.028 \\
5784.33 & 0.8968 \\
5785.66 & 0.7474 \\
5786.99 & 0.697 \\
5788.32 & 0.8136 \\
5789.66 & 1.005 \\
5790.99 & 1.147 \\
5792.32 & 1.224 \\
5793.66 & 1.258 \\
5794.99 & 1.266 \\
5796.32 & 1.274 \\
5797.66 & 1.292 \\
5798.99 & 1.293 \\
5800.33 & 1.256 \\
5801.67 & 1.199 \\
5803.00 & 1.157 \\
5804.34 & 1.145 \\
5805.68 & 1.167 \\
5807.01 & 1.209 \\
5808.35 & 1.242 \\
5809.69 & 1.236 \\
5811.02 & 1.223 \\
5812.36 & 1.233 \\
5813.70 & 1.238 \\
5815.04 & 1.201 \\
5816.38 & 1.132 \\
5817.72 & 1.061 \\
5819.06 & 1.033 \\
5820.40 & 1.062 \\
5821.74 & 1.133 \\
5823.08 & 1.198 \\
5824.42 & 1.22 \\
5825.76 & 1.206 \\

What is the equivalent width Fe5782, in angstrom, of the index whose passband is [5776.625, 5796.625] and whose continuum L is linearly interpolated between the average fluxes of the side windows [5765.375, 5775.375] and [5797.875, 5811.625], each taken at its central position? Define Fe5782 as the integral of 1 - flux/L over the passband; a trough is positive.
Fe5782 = 2.2 angstrom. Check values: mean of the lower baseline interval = 1.15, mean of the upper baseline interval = 1.22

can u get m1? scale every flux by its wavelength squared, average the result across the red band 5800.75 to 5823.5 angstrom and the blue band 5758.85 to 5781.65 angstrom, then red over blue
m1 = 1.02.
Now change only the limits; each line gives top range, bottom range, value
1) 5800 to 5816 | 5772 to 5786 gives 1.14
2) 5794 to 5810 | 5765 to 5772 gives 1.08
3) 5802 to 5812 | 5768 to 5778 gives 1.07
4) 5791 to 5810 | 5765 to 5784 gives 1.10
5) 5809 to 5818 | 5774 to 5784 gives 1.09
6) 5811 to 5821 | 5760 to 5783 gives 1.00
